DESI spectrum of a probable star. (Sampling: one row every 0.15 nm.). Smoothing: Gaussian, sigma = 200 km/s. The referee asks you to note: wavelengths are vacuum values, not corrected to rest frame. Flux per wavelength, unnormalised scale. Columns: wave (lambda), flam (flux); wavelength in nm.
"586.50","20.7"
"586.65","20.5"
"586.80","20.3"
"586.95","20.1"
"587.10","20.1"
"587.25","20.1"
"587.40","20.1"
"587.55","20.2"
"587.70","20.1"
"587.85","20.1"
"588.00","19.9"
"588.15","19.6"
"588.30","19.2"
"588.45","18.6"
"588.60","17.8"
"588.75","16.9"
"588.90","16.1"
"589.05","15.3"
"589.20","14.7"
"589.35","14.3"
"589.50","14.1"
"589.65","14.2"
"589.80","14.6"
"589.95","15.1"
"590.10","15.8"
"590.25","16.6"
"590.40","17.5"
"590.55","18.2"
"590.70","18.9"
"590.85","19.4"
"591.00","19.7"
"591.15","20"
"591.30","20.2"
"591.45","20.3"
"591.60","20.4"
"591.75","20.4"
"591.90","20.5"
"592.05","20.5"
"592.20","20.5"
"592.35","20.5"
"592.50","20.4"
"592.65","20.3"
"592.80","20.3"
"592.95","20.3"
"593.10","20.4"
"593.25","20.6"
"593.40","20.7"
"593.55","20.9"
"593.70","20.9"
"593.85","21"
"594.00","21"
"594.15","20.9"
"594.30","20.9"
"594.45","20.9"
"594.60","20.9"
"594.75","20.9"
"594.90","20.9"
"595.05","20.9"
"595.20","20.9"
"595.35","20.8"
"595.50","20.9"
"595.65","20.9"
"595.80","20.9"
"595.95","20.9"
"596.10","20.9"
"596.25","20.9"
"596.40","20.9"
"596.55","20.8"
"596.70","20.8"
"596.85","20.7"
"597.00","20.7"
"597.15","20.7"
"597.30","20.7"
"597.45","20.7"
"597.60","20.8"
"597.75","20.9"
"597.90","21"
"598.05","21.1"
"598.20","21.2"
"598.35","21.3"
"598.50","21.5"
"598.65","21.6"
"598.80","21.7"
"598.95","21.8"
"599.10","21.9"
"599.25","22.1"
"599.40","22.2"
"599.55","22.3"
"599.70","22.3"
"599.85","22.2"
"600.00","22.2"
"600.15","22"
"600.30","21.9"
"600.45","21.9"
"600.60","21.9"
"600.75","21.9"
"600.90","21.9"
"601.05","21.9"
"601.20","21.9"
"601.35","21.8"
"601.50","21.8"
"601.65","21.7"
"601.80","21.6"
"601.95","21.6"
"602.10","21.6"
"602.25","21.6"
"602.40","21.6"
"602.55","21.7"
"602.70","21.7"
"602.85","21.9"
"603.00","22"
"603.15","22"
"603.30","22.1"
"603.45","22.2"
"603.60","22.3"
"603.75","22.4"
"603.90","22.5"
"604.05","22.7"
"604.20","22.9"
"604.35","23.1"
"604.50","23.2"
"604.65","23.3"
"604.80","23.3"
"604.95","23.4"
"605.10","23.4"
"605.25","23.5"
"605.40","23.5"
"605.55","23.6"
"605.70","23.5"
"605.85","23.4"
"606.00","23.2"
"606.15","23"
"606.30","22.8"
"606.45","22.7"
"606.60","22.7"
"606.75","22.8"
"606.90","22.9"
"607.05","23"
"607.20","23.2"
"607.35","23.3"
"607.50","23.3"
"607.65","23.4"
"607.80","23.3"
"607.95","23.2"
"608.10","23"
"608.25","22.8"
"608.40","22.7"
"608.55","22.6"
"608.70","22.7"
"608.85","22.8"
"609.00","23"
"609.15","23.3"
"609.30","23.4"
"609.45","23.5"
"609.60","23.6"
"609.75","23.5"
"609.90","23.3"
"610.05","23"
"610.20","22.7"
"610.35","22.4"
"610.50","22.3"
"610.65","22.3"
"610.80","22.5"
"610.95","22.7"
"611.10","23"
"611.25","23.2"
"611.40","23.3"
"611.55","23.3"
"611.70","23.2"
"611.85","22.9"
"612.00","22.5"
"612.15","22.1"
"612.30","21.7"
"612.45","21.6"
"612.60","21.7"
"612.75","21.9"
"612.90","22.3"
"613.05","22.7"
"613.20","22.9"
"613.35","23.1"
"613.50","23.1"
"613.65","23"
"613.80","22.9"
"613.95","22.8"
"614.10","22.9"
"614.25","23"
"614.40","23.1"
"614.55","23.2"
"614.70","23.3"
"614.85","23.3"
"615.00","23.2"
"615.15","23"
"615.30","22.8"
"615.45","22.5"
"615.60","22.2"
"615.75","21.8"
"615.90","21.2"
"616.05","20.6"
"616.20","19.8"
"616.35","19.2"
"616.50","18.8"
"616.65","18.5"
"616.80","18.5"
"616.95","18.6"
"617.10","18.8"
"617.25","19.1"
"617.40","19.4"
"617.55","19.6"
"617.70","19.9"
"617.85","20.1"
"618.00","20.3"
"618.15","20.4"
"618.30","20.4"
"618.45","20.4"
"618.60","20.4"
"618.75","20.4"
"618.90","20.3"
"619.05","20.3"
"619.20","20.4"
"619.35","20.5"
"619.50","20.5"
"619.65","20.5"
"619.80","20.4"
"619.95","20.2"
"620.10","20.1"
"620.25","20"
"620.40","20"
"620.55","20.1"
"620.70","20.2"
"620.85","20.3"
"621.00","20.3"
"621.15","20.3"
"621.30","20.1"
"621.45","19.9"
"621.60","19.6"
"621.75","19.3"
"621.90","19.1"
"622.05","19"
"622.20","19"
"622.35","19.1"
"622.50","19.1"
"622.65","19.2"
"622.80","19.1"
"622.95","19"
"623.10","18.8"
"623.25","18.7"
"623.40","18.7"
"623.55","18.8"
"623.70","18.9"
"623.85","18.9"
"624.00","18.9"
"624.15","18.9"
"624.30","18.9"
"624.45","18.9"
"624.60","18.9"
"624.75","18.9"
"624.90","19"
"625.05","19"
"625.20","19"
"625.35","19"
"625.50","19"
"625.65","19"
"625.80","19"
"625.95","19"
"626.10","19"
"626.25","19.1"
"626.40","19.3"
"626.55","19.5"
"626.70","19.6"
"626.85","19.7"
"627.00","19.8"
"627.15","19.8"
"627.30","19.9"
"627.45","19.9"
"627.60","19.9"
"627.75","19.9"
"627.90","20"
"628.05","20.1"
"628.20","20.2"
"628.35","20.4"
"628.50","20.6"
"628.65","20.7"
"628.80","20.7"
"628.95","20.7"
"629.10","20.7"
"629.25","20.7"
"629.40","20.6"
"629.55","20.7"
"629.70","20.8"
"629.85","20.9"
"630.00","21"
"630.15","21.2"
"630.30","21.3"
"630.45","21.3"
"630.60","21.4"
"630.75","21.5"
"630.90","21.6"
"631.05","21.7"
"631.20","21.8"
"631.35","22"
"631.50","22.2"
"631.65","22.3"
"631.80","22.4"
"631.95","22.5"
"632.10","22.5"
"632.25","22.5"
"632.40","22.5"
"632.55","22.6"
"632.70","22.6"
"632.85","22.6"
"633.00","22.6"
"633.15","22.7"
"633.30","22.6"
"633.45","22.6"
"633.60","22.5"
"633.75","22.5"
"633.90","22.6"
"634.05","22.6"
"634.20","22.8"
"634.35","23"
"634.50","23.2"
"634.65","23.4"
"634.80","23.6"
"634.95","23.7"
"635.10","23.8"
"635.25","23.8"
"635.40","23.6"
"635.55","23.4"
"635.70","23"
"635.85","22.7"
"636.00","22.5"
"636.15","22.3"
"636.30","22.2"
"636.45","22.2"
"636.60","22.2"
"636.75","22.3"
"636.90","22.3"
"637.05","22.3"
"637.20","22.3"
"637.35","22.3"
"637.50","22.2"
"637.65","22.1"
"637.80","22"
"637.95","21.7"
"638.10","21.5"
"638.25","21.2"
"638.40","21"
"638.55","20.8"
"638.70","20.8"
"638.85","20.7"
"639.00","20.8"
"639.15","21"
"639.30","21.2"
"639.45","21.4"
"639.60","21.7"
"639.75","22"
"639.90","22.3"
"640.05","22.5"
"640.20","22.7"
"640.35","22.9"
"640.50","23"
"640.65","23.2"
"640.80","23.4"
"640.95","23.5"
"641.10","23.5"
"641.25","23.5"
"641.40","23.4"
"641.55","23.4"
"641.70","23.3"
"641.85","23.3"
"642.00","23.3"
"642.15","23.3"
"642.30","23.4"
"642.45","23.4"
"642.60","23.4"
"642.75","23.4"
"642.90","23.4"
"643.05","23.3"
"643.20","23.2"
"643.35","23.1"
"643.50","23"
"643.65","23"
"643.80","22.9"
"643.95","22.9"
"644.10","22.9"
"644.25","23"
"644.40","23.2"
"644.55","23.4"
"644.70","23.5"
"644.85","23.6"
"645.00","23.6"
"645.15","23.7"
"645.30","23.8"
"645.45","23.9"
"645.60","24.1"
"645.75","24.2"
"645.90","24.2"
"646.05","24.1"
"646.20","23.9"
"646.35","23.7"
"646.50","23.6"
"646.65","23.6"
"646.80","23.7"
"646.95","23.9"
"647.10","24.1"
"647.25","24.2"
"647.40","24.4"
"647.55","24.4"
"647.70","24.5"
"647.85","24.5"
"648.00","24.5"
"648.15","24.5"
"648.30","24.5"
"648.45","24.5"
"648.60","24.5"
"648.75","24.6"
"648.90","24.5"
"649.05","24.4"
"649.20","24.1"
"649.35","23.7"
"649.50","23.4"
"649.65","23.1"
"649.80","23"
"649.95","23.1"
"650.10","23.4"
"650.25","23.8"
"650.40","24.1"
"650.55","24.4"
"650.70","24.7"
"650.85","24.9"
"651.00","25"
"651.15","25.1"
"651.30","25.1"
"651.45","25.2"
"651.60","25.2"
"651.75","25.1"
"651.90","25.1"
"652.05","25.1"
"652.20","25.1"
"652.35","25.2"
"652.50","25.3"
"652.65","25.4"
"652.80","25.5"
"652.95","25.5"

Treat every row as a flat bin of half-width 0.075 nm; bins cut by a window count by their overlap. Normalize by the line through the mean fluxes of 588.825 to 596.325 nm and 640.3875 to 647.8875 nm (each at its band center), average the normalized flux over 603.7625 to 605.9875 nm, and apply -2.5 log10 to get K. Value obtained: -0.14 mag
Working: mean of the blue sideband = 19.4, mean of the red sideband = 23.6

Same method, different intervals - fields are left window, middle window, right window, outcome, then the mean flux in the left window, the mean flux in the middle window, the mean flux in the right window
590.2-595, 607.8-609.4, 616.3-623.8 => -0.16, 20.2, 23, 19.7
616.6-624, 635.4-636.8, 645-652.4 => -0.02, 19.7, 22.6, 24.3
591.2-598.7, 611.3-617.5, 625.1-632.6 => -0.06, 20.8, 21.8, 20.6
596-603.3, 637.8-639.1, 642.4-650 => 0.11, 21.5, 21.1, 23.8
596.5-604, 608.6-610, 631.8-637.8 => -0.06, 21.7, 23.2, 22.7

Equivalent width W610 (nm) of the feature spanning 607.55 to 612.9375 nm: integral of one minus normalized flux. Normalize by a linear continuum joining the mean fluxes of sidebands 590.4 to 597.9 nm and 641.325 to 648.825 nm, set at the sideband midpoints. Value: -0.318 nm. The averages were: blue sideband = 20.5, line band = 22.8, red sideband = 23.7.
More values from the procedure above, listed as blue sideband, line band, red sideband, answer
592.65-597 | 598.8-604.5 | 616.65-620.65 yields -0.411 nm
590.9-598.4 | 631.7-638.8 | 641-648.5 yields 0.188 nm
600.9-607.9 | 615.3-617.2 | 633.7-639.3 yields 0.200 nm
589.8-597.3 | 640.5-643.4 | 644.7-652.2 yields 0.047 nm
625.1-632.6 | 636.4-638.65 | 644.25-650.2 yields 0.030 nm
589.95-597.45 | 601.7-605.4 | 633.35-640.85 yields -0.301 nm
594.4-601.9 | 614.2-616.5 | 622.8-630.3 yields -0.192 nm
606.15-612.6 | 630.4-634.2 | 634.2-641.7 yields 0.042 nm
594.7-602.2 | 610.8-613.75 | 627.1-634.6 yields -0.163 nm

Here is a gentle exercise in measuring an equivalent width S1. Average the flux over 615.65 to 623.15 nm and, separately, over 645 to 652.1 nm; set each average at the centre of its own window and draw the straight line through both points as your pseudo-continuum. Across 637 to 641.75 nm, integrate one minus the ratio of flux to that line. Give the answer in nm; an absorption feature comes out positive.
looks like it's 0.14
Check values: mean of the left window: 19.8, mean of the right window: 24.2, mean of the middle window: 22.2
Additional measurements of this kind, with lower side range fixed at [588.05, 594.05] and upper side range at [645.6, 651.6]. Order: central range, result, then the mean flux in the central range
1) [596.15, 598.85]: -0.24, 21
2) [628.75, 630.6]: 0.12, 20.9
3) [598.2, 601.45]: -0.40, 21.9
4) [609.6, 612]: -0.27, 22.9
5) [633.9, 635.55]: -0.03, 23.3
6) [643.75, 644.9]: 0.03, 23.2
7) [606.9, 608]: -0.16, 23.2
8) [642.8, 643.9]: 0.03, 23.1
